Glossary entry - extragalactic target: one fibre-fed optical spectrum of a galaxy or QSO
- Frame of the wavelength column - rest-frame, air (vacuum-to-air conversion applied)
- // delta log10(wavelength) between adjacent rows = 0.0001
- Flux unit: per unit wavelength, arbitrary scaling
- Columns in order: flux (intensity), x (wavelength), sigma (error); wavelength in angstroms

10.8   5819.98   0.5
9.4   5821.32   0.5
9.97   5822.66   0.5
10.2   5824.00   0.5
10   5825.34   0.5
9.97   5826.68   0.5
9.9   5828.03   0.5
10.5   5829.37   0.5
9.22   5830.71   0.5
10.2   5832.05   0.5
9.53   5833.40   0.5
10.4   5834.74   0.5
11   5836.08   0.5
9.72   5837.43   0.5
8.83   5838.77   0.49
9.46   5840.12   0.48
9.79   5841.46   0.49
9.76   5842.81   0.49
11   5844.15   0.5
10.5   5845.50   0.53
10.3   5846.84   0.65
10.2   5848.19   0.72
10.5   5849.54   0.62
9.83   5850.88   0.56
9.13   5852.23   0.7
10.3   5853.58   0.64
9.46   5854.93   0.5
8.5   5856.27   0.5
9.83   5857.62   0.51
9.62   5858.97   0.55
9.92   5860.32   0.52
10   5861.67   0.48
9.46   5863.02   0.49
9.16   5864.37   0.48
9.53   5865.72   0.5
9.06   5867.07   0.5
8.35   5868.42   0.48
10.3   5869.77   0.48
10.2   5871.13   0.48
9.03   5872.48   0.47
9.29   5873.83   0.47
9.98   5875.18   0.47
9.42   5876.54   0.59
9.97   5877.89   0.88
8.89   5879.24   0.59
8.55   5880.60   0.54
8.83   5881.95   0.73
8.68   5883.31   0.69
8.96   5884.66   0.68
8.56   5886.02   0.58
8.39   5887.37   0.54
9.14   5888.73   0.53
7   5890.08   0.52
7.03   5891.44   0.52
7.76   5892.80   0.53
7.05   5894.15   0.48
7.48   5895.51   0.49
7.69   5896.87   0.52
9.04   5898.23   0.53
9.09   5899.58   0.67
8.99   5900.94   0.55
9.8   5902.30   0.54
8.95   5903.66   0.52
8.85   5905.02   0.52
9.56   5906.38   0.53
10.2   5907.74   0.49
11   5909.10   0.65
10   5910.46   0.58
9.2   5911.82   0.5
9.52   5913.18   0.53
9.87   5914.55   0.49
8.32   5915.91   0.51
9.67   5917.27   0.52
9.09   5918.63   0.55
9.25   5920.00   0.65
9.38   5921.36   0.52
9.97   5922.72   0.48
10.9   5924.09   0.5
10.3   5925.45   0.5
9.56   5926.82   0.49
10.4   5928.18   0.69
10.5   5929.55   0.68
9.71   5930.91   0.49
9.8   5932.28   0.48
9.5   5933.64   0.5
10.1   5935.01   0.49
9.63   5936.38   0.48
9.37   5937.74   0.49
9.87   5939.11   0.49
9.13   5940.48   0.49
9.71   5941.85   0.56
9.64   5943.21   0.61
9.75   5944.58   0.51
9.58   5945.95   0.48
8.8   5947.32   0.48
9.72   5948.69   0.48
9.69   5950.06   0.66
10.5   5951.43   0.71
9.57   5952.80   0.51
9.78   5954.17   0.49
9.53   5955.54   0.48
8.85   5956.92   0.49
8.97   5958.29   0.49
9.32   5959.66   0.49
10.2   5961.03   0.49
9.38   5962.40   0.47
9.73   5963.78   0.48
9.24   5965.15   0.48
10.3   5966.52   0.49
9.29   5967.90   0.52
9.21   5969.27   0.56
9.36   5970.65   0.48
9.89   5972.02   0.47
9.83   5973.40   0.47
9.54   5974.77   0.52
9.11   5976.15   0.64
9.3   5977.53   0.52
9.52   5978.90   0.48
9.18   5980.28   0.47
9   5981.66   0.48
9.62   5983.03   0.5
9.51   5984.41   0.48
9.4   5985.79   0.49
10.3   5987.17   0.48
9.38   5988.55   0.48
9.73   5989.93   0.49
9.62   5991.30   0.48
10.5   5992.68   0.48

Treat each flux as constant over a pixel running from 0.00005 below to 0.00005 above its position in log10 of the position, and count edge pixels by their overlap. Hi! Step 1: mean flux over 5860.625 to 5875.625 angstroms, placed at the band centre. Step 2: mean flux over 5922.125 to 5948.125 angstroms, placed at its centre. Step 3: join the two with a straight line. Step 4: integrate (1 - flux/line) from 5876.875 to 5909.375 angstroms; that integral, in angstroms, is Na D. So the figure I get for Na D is 3.0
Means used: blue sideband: 9.49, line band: 8.71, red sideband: 9.8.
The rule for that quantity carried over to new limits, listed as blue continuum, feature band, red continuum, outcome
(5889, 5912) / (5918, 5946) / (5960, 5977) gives -1.97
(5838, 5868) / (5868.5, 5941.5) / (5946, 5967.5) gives 2.95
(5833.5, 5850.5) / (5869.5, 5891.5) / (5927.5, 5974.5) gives 2.12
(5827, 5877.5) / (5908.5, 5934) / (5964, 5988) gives -0.44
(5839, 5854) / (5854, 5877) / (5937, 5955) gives 1.07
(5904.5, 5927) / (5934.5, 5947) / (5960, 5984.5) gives 0.00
